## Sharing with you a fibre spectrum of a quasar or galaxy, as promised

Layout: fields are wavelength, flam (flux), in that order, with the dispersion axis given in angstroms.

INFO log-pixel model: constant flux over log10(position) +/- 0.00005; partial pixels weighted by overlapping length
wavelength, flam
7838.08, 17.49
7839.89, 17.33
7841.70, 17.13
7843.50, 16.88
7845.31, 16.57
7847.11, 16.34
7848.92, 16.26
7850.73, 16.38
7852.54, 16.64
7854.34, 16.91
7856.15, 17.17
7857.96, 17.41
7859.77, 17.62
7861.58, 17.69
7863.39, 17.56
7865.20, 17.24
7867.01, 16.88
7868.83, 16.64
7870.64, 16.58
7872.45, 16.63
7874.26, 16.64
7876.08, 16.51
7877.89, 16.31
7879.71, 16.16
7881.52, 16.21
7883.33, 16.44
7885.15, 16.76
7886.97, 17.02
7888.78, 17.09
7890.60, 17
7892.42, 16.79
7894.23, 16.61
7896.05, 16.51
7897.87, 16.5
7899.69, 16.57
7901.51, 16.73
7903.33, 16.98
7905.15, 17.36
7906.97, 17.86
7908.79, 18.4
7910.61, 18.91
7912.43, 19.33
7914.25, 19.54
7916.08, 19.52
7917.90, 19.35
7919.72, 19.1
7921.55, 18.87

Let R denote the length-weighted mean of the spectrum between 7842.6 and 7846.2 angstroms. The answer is 16.7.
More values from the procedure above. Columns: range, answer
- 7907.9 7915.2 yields 19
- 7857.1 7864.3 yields 17.6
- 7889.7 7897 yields 16.7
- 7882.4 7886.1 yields 16.6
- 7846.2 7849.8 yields 16.3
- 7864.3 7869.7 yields 16.9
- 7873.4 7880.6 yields 16.4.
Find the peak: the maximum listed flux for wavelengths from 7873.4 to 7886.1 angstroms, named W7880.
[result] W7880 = 16.76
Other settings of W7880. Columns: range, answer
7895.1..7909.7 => 18.4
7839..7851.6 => 17.33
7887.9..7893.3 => 17.09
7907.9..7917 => 19.54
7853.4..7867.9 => 17.69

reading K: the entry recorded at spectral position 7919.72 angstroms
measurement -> 19.1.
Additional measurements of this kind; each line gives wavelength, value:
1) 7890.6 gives 17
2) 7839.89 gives 17.33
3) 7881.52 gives 16.21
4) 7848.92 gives 16.26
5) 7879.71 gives 16.16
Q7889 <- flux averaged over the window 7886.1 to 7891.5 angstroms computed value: 17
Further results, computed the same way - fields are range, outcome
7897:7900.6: 16.5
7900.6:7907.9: 17.2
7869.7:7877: 16.6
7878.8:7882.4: 16.2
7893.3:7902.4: 16.6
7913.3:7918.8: 19.5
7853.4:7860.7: 17.3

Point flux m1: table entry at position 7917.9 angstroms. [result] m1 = 19.35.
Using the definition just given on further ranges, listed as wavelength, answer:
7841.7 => 17.13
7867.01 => 16.88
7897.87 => 16.5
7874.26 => 16.64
